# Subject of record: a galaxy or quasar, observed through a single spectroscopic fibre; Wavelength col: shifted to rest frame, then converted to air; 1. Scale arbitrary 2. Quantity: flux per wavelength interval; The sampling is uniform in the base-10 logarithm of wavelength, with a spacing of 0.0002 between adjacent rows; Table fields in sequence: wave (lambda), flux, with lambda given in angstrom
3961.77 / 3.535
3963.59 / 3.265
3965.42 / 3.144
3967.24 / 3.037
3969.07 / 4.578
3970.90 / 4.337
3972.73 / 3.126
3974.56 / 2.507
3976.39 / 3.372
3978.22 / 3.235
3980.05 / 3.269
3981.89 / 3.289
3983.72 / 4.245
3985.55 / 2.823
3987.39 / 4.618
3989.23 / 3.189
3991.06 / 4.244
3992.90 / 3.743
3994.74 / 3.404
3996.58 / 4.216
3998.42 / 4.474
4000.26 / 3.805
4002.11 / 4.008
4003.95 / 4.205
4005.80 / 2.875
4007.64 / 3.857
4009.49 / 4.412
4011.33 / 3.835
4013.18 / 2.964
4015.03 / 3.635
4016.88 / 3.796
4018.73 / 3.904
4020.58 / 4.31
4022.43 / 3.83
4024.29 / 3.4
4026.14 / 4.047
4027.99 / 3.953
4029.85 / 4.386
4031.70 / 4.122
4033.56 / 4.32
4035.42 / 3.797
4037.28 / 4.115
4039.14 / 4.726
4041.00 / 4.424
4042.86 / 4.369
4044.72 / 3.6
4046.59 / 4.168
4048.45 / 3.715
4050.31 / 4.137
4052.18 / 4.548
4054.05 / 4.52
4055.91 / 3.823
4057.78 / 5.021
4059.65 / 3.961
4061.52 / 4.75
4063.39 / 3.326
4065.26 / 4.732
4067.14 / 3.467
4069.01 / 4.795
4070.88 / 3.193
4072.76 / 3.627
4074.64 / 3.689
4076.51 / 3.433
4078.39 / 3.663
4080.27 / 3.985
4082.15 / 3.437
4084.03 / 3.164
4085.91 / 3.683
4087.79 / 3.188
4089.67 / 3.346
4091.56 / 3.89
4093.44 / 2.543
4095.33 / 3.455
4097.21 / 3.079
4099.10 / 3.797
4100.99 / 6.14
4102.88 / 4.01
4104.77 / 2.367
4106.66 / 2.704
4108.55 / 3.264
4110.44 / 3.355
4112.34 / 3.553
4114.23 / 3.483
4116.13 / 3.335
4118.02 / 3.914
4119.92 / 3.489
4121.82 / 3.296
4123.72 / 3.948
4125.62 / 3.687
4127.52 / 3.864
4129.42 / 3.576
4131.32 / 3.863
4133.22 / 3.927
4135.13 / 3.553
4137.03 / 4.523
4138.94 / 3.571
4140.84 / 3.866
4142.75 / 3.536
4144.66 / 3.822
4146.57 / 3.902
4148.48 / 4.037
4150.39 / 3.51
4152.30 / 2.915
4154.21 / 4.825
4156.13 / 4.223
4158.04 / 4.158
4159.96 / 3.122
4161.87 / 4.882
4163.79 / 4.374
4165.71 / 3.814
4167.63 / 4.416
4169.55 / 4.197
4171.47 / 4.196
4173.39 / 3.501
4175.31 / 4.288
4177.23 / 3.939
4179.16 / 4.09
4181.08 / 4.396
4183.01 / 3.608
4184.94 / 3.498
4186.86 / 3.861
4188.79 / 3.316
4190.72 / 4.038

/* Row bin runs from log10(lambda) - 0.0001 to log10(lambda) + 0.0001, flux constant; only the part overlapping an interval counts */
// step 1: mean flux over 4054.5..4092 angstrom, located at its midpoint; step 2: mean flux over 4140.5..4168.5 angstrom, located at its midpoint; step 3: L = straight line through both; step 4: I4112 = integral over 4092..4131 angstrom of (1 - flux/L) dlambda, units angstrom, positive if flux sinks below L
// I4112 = 3.3 angstrom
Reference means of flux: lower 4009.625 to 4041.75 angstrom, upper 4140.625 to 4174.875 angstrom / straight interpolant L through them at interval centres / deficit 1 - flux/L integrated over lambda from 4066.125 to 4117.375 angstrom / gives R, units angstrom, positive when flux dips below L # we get 5.5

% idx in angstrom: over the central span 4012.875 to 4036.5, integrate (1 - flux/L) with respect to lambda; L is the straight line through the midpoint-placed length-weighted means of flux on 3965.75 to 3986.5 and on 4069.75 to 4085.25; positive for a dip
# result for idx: -2.9 angstrom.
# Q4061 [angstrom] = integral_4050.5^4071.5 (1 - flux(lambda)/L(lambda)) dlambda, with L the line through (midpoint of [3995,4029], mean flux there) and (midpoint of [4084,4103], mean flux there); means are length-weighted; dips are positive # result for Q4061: -2.6 angstrom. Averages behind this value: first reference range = 3.85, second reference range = 3.67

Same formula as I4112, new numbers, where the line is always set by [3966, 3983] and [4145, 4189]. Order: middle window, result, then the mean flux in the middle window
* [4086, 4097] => 1.33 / 3.3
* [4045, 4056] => -1.53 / 4.14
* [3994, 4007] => -1.36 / 3.86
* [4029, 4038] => -1.40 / 4.15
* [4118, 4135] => 0.63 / 3.71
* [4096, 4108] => 0.38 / 3.66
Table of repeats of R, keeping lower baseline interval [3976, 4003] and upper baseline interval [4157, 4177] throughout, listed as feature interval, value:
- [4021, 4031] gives -0.4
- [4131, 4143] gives 0.5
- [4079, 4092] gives 1.4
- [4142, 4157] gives 0.8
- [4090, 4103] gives 0.5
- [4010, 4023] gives 0.1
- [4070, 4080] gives 0.9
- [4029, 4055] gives -2.5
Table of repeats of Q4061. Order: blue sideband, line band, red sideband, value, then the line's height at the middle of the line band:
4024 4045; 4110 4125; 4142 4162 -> 1.49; 3.95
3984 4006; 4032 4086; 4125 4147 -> -2.61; 3.83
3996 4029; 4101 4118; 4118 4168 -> 1.81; 3.87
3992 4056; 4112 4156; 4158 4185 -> 3.05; 4.03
